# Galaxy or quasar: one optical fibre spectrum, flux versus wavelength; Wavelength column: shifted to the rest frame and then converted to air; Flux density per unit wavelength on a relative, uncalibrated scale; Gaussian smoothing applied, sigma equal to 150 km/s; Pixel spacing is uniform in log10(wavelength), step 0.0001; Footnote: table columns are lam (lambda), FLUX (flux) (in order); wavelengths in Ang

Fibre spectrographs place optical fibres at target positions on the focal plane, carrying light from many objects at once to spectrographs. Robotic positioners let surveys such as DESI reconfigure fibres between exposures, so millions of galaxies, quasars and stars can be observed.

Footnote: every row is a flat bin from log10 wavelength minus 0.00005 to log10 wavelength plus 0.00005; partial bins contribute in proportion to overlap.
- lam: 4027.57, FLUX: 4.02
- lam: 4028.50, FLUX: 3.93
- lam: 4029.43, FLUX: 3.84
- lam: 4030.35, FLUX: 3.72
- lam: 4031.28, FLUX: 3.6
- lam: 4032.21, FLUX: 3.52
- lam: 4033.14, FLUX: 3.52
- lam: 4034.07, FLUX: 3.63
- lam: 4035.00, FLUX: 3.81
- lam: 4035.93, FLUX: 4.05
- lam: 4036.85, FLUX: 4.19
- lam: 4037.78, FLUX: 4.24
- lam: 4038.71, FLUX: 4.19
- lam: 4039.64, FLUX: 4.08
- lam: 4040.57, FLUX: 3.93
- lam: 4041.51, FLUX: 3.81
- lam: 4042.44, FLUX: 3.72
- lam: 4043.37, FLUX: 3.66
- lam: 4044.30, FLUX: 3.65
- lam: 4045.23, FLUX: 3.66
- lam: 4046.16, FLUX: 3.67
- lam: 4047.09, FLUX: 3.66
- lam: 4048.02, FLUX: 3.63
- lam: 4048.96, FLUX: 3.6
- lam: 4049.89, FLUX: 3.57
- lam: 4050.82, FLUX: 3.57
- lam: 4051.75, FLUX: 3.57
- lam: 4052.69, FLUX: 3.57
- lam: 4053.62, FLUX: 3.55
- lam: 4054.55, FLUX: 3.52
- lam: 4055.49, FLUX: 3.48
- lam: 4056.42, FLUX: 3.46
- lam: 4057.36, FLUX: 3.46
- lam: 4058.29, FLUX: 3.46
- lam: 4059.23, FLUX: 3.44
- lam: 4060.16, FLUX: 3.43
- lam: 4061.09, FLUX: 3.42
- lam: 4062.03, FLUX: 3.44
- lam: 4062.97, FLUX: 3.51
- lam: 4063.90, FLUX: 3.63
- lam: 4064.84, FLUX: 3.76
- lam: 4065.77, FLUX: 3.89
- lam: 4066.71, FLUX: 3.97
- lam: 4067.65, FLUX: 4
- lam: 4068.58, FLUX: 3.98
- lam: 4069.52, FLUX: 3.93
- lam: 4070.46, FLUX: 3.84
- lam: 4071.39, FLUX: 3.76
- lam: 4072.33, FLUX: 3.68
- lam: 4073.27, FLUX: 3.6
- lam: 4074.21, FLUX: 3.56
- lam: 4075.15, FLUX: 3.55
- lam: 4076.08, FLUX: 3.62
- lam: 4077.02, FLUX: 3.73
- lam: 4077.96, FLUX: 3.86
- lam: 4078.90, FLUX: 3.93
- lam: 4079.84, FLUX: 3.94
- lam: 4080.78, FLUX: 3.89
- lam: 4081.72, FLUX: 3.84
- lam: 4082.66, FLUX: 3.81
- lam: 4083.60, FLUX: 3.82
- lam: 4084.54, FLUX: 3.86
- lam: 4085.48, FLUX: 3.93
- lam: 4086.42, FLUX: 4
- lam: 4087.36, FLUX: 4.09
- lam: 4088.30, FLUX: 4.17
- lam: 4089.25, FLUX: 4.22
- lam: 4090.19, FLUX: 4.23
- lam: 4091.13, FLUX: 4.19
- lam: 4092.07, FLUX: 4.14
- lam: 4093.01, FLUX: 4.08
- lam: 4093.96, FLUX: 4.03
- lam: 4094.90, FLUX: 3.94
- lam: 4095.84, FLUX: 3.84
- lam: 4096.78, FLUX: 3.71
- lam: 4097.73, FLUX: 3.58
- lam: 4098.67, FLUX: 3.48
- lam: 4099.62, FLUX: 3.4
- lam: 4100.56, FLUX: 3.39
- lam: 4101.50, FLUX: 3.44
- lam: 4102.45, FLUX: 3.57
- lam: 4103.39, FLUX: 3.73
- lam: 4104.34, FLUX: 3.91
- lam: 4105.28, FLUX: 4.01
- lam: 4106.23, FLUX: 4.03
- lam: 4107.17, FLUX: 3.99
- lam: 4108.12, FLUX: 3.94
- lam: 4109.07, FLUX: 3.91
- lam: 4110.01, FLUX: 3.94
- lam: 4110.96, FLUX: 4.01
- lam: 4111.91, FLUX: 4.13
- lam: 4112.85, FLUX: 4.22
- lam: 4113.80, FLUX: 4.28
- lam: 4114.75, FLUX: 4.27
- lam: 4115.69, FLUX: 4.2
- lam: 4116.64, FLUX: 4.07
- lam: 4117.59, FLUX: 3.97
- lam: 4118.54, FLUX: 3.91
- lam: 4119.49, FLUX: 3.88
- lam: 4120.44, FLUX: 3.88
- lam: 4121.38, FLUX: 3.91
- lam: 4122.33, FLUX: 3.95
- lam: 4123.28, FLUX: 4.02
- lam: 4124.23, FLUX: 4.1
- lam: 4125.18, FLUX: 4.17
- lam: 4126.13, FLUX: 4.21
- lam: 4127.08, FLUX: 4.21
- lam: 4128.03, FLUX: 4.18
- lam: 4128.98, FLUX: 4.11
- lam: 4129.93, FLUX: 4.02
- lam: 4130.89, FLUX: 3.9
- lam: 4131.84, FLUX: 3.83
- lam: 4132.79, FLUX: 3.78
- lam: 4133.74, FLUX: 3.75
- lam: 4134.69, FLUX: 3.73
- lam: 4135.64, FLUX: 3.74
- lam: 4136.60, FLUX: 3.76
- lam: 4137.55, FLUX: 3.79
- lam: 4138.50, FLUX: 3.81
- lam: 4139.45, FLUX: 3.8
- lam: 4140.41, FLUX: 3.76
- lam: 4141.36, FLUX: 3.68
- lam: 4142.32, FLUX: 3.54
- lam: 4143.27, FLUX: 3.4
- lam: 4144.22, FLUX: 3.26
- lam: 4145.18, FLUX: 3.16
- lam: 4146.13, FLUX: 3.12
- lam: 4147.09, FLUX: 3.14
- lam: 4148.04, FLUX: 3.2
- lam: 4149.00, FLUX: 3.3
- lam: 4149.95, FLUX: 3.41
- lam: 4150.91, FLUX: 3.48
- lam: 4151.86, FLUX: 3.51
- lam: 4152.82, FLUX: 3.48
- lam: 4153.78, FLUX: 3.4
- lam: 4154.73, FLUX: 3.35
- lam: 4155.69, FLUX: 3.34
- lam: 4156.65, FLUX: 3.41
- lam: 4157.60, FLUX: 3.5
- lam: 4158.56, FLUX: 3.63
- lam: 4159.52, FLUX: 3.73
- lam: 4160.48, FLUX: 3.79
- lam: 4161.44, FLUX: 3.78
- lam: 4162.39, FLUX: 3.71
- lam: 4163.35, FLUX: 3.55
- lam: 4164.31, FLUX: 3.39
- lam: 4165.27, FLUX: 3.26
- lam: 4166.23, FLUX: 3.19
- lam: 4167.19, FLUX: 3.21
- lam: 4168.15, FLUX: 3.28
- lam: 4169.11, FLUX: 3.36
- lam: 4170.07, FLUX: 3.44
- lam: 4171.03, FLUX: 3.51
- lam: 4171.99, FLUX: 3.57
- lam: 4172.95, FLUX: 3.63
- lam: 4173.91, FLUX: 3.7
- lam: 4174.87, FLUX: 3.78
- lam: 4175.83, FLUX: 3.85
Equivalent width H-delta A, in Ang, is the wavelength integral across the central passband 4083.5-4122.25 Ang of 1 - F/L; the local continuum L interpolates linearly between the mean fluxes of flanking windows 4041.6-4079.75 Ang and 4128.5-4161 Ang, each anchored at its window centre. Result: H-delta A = -3.4 Ang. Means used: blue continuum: 3.65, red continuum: 3.58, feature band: 3.94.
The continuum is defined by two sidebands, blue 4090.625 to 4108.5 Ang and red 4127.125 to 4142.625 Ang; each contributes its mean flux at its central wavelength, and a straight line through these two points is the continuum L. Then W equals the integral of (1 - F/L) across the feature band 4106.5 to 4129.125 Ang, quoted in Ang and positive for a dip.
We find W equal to -1.4 Ang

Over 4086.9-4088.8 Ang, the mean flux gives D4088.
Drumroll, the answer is 4.12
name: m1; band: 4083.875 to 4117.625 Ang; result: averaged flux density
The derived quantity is 3.94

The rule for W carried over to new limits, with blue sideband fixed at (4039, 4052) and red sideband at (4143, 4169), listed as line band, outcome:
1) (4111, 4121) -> -1.6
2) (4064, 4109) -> -3.1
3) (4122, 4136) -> -2.0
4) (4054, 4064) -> 0.5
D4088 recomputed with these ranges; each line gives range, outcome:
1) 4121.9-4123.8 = 3.99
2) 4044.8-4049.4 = 3.64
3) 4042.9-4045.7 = 3.66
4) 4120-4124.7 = 3.98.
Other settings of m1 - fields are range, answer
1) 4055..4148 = 3.81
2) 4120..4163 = 3.68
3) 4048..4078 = 3.63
